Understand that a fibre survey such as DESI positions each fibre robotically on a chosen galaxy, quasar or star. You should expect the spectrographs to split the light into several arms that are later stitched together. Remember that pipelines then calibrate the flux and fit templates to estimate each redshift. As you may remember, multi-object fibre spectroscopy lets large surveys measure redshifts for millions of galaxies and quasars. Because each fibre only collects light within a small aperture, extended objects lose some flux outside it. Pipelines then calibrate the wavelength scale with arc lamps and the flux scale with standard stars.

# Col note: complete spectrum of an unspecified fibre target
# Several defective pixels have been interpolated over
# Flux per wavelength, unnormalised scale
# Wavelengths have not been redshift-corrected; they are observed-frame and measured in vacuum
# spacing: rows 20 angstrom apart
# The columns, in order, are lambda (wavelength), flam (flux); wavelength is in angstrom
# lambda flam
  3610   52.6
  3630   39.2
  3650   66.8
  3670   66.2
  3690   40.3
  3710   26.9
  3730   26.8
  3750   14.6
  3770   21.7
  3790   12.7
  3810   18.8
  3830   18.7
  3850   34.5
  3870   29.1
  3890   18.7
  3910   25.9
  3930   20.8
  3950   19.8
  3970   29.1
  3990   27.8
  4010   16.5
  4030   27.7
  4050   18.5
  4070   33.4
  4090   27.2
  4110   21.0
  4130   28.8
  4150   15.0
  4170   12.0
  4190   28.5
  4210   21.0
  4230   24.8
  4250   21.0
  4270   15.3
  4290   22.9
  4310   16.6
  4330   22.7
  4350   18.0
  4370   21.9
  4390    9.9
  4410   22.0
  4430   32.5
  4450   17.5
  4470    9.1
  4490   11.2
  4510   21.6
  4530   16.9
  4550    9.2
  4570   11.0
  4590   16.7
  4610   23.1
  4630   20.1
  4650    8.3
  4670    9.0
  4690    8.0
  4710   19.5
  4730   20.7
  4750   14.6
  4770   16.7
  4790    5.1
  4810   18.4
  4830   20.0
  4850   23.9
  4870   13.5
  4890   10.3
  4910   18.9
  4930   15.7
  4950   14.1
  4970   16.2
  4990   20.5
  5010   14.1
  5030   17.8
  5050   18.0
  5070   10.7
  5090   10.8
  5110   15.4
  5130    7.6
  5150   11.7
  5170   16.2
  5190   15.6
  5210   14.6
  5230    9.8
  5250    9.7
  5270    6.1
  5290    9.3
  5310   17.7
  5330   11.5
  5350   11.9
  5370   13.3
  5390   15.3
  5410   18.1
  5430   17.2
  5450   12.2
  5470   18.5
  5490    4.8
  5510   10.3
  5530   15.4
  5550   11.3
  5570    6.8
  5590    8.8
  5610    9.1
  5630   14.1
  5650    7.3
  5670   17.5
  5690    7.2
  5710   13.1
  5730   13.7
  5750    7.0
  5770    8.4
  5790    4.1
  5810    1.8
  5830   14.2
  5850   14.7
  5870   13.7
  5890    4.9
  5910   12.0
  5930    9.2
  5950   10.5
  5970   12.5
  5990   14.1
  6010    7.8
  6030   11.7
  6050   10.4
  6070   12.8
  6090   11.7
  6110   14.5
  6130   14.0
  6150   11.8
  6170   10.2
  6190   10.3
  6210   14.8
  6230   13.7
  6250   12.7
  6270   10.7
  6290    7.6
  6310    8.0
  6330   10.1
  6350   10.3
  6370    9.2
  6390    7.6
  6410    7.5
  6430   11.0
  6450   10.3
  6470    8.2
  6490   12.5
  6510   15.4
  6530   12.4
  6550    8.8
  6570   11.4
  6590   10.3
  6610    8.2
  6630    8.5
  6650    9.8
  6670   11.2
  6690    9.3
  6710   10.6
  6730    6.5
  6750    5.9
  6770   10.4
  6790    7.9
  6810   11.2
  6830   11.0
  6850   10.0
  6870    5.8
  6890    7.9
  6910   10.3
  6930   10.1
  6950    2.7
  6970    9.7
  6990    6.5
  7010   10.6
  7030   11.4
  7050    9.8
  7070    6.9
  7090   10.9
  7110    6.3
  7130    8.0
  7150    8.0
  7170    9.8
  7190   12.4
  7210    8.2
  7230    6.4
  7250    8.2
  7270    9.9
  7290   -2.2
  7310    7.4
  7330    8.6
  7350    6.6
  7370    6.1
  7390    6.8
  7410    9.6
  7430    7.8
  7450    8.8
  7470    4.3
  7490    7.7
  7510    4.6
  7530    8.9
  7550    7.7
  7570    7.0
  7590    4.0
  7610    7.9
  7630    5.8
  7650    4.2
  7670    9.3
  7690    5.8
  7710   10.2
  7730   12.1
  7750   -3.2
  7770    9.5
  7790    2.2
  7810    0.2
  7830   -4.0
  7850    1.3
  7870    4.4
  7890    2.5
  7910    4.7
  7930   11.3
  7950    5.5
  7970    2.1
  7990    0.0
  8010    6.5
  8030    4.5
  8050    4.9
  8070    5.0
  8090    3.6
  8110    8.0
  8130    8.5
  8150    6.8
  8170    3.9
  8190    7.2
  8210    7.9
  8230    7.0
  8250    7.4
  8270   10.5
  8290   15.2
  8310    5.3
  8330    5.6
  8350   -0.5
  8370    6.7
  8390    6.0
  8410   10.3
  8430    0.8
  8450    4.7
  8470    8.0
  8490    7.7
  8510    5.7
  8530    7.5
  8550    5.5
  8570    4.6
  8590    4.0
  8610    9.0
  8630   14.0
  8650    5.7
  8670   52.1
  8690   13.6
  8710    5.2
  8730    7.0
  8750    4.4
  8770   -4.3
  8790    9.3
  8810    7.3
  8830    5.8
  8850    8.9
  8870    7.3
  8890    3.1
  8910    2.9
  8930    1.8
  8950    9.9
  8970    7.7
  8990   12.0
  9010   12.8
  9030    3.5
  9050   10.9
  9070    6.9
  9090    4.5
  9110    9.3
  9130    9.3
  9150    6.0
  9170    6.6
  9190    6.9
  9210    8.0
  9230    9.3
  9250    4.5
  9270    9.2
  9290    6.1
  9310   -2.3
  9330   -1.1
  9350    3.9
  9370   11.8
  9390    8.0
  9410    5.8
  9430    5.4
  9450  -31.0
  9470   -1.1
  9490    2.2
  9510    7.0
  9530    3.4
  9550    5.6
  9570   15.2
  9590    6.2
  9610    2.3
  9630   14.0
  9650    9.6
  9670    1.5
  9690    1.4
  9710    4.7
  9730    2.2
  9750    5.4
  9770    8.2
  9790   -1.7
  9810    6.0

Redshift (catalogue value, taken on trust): 1.33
